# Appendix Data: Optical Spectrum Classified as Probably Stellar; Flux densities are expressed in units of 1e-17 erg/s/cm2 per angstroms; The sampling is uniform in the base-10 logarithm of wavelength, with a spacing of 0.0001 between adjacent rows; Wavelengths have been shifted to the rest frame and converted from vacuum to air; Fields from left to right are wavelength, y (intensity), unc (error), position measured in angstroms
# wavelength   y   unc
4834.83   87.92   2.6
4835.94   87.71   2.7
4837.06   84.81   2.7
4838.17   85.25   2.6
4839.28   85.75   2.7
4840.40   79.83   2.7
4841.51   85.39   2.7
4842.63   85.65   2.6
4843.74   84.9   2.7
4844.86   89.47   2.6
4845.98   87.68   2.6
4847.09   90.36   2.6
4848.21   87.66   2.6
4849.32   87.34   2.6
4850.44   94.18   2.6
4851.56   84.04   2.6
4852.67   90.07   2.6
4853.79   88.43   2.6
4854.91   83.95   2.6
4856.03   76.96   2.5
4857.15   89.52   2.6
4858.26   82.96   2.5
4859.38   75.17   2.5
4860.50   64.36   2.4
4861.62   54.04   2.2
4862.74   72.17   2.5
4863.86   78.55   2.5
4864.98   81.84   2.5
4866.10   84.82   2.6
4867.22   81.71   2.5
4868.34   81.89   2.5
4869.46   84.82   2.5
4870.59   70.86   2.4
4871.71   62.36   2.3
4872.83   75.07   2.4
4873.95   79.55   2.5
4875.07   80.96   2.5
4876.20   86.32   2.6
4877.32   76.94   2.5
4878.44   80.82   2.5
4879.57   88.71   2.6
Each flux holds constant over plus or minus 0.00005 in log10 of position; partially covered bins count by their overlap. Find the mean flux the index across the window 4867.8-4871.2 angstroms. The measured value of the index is 78.8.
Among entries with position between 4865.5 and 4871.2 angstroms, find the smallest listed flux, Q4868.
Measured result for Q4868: 70.86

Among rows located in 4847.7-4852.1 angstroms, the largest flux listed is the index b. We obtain 94.18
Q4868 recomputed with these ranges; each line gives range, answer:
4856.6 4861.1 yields 64.36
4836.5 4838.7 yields 84.81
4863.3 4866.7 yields 78.55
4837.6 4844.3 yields 79.83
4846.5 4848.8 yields 87.66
